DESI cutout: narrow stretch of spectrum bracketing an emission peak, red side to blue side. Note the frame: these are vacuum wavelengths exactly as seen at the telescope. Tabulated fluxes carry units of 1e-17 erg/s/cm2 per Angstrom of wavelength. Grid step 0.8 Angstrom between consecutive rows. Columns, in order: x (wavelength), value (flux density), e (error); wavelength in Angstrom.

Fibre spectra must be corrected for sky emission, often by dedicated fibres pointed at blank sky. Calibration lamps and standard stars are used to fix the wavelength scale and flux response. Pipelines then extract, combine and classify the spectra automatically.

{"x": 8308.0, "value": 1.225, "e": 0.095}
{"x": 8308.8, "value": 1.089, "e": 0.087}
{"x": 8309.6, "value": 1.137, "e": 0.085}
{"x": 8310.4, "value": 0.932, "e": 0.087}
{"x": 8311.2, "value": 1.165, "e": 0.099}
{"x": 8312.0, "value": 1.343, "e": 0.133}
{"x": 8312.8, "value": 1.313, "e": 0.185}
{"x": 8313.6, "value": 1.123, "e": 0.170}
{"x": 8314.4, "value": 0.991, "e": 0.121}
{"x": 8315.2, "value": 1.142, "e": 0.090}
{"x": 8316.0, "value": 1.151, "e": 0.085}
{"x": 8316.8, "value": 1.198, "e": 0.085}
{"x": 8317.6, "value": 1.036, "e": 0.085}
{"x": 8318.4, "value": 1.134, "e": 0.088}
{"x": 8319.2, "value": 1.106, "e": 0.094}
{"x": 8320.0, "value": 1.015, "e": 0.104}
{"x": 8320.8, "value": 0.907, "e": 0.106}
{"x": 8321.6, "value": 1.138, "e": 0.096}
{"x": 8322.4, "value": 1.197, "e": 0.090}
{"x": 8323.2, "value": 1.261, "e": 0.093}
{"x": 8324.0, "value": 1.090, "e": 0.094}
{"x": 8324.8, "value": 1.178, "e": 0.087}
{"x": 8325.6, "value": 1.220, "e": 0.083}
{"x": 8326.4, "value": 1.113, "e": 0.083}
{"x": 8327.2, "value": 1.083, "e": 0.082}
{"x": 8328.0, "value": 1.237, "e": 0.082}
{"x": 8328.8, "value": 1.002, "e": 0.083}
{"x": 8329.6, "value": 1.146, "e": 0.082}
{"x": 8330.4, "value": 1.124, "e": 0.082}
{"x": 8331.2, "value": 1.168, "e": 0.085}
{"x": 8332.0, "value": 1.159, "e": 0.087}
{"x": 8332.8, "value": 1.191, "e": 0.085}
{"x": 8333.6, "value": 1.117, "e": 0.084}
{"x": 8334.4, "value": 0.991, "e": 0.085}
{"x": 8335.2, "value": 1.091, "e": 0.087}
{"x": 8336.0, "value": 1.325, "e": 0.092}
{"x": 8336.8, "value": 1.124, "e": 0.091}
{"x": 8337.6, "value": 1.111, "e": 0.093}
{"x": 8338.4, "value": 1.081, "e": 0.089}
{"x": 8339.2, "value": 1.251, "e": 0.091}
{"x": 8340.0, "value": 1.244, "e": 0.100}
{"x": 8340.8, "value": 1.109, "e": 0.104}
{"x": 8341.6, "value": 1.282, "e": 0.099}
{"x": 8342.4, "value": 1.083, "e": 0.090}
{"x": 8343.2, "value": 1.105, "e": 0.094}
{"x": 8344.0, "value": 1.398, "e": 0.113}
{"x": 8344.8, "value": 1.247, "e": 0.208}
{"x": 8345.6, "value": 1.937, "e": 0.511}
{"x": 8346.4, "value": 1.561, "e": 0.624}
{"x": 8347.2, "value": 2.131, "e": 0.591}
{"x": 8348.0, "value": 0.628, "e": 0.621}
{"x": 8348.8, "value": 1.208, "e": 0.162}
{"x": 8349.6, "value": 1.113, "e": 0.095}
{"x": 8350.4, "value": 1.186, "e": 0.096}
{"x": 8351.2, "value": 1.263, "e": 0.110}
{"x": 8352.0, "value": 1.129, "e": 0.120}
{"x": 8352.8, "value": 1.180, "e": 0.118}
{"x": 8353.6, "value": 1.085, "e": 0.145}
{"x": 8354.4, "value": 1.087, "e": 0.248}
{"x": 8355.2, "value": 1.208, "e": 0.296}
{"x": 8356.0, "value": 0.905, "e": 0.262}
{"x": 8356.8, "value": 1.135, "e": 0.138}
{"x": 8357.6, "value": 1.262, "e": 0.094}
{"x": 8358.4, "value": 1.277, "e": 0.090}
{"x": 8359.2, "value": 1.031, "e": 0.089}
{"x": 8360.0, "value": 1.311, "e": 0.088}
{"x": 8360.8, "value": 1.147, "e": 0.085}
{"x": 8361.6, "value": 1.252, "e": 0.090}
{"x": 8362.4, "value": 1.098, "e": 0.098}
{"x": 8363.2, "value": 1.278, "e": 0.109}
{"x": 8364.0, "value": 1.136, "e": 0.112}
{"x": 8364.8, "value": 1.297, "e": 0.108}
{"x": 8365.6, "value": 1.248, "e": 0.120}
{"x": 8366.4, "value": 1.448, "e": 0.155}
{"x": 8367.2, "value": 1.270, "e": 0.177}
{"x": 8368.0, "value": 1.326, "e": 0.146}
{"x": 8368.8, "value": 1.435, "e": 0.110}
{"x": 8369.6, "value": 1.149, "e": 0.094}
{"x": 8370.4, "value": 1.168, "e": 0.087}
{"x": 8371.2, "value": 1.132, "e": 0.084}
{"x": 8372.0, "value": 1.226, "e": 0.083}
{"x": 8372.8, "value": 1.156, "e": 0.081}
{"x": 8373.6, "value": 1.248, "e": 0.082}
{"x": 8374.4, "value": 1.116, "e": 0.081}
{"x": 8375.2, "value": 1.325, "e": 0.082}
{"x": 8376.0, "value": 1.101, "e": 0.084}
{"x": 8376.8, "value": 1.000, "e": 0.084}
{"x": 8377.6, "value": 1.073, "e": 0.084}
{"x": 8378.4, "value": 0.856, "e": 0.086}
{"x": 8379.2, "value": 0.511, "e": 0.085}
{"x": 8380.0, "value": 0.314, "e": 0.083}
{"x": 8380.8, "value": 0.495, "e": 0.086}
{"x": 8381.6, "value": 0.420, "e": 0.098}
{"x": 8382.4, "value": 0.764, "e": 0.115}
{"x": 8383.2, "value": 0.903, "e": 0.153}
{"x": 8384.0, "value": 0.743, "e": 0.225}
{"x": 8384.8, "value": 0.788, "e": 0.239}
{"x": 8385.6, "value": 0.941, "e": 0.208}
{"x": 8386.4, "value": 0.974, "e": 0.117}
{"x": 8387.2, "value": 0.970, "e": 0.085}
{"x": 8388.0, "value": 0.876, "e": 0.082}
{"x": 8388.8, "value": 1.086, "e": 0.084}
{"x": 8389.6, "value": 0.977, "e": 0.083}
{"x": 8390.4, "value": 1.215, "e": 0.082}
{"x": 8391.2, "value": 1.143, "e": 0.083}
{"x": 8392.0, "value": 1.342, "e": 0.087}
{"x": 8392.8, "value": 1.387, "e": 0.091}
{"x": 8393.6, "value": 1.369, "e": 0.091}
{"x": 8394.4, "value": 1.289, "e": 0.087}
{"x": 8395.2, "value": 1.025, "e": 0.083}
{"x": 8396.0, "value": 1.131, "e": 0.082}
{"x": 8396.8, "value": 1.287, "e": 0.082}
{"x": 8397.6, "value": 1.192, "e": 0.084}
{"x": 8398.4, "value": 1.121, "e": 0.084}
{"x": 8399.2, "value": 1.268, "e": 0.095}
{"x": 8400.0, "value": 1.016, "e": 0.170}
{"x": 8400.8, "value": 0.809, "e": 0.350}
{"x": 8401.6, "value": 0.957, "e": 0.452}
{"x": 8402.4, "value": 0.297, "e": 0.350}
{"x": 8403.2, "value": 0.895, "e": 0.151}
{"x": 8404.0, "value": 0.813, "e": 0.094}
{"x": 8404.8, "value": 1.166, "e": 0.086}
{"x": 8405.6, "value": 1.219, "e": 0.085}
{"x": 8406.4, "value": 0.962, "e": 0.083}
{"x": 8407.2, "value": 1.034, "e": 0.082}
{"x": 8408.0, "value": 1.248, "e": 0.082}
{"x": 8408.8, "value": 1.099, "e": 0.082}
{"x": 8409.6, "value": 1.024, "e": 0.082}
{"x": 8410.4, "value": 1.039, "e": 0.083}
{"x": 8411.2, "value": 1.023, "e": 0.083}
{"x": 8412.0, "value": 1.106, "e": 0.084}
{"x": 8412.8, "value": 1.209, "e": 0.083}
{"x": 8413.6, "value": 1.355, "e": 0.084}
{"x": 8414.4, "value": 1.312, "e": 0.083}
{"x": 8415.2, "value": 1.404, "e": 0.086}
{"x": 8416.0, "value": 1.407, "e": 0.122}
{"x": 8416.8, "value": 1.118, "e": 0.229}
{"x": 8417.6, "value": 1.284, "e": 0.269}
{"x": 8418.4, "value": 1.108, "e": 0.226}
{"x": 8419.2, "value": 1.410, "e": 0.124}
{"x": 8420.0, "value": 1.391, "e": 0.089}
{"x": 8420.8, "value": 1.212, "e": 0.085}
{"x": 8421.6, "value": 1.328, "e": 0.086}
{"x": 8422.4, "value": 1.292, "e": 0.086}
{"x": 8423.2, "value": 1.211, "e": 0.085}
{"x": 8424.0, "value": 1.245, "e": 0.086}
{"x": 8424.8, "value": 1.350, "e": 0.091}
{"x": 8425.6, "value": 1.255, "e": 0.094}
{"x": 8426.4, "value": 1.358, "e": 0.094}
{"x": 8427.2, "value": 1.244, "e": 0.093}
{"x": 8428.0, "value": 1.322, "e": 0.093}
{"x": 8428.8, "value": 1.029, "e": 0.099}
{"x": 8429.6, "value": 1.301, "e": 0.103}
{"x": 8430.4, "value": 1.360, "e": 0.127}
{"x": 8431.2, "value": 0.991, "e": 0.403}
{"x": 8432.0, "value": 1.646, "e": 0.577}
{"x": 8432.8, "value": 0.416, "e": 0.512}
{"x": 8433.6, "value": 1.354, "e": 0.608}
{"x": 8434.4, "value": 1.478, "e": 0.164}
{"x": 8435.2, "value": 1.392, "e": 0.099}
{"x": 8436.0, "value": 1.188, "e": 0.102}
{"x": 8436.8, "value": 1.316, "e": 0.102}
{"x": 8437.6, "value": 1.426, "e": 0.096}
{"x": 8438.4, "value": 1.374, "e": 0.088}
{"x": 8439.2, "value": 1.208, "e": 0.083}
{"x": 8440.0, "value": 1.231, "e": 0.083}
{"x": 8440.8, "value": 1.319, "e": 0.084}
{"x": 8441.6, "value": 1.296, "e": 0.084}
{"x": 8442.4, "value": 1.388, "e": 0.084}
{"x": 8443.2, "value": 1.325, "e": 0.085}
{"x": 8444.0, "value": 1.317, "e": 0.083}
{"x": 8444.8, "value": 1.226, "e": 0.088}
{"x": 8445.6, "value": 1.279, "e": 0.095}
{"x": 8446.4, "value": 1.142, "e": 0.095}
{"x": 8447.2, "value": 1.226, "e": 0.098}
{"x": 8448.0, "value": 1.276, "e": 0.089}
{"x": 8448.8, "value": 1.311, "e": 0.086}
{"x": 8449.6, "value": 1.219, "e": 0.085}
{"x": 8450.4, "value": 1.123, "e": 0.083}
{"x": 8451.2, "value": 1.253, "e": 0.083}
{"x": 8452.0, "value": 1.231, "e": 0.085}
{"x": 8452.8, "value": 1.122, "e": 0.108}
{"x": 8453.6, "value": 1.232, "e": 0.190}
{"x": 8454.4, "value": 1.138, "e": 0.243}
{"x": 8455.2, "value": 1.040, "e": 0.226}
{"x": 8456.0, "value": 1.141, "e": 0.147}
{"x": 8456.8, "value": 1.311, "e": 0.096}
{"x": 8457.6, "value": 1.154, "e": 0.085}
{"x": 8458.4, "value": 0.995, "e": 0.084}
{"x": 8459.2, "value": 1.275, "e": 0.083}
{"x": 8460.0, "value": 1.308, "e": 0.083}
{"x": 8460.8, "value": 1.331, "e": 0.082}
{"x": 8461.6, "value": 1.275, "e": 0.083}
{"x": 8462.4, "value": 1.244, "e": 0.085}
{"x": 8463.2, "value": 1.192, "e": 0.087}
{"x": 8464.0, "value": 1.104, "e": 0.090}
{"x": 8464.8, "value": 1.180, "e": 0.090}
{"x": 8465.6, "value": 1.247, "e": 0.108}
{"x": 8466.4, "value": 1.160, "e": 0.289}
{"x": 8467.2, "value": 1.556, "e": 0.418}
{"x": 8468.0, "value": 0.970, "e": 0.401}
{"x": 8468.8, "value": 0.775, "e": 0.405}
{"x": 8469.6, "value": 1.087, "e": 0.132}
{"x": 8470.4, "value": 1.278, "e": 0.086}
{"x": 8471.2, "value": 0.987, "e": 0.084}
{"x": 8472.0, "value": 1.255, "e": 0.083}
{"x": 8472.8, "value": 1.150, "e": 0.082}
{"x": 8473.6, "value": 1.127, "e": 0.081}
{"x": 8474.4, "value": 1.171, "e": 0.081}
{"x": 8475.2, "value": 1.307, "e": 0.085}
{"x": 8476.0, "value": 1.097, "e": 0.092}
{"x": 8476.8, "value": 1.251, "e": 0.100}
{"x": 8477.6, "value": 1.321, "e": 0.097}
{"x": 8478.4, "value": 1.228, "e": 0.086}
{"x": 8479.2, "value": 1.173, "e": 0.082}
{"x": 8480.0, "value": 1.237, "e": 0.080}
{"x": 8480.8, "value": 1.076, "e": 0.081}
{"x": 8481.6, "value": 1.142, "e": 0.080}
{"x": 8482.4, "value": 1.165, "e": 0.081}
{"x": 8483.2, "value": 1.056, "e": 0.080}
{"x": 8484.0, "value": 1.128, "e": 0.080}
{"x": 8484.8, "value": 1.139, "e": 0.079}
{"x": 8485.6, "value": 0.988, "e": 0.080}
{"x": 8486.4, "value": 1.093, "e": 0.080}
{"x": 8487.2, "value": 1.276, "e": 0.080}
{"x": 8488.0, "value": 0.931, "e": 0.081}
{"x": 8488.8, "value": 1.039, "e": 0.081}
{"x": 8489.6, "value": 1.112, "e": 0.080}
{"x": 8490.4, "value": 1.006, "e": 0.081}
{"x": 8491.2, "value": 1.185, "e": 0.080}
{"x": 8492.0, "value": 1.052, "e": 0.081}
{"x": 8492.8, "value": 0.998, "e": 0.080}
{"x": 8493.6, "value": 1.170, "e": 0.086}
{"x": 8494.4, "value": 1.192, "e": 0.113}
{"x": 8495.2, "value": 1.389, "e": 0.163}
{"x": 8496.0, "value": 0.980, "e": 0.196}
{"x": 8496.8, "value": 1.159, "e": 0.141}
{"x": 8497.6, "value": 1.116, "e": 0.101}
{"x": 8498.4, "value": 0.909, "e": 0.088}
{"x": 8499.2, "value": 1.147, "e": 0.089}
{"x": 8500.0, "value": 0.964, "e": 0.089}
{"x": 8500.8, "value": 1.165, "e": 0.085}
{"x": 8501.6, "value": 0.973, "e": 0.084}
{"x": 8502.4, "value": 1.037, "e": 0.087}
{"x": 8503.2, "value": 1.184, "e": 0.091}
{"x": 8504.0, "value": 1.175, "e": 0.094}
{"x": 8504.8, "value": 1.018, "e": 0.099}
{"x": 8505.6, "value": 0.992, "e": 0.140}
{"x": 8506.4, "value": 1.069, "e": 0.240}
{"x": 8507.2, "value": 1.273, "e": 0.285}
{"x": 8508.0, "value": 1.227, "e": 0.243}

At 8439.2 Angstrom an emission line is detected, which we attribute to Mg II 2798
